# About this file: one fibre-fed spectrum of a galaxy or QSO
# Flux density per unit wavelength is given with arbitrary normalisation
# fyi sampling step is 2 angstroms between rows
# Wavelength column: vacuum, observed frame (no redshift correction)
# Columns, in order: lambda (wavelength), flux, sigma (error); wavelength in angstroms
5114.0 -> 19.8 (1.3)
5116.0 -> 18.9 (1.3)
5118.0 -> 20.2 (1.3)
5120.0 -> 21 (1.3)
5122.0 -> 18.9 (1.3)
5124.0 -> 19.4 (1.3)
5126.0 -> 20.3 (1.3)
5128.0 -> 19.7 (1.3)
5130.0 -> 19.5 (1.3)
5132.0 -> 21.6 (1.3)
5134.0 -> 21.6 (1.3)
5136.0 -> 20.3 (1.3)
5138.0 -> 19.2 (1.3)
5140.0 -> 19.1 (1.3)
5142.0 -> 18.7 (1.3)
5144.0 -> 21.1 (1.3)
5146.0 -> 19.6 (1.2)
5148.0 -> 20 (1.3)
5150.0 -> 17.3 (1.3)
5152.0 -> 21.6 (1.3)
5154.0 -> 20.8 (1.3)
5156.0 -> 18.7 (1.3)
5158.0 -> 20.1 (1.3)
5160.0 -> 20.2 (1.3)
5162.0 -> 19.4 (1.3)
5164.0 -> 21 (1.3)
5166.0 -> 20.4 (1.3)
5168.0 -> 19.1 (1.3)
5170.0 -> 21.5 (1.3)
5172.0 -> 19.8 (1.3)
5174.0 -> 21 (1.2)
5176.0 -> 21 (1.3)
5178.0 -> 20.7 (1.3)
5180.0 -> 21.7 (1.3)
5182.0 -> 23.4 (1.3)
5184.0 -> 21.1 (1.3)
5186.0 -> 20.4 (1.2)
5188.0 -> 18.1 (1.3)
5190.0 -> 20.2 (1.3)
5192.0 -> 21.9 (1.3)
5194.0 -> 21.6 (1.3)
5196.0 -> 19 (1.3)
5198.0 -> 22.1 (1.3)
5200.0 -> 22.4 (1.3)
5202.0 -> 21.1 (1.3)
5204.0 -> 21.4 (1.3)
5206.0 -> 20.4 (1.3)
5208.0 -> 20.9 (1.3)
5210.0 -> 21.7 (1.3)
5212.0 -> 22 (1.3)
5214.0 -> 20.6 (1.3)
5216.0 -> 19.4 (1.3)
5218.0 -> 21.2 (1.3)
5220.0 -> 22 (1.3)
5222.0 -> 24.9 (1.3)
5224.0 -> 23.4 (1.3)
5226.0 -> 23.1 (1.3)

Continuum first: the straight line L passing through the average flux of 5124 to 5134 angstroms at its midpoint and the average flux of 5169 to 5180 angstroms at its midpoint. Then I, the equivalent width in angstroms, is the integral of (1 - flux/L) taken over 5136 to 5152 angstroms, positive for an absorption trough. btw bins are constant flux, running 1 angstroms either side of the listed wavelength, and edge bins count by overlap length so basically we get 0.79 angstroms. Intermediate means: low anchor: 20.3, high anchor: 20.9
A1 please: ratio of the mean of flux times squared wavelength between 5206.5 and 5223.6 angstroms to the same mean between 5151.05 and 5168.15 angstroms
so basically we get 1.1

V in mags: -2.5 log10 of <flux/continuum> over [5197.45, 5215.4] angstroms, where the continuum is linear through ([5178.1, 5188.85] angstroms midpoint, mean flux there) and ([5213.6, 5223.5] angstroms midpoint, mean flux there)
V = 0.01 mag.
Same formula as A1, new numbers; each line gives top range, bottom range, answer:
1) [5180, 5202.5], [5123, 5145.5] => 1.07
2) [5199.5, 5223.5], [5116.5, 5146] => 1.11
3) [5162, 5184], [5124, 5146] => 1.06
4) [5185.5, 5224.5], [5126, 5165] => 1.09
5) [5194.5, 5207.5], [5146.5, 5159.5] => 1.09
